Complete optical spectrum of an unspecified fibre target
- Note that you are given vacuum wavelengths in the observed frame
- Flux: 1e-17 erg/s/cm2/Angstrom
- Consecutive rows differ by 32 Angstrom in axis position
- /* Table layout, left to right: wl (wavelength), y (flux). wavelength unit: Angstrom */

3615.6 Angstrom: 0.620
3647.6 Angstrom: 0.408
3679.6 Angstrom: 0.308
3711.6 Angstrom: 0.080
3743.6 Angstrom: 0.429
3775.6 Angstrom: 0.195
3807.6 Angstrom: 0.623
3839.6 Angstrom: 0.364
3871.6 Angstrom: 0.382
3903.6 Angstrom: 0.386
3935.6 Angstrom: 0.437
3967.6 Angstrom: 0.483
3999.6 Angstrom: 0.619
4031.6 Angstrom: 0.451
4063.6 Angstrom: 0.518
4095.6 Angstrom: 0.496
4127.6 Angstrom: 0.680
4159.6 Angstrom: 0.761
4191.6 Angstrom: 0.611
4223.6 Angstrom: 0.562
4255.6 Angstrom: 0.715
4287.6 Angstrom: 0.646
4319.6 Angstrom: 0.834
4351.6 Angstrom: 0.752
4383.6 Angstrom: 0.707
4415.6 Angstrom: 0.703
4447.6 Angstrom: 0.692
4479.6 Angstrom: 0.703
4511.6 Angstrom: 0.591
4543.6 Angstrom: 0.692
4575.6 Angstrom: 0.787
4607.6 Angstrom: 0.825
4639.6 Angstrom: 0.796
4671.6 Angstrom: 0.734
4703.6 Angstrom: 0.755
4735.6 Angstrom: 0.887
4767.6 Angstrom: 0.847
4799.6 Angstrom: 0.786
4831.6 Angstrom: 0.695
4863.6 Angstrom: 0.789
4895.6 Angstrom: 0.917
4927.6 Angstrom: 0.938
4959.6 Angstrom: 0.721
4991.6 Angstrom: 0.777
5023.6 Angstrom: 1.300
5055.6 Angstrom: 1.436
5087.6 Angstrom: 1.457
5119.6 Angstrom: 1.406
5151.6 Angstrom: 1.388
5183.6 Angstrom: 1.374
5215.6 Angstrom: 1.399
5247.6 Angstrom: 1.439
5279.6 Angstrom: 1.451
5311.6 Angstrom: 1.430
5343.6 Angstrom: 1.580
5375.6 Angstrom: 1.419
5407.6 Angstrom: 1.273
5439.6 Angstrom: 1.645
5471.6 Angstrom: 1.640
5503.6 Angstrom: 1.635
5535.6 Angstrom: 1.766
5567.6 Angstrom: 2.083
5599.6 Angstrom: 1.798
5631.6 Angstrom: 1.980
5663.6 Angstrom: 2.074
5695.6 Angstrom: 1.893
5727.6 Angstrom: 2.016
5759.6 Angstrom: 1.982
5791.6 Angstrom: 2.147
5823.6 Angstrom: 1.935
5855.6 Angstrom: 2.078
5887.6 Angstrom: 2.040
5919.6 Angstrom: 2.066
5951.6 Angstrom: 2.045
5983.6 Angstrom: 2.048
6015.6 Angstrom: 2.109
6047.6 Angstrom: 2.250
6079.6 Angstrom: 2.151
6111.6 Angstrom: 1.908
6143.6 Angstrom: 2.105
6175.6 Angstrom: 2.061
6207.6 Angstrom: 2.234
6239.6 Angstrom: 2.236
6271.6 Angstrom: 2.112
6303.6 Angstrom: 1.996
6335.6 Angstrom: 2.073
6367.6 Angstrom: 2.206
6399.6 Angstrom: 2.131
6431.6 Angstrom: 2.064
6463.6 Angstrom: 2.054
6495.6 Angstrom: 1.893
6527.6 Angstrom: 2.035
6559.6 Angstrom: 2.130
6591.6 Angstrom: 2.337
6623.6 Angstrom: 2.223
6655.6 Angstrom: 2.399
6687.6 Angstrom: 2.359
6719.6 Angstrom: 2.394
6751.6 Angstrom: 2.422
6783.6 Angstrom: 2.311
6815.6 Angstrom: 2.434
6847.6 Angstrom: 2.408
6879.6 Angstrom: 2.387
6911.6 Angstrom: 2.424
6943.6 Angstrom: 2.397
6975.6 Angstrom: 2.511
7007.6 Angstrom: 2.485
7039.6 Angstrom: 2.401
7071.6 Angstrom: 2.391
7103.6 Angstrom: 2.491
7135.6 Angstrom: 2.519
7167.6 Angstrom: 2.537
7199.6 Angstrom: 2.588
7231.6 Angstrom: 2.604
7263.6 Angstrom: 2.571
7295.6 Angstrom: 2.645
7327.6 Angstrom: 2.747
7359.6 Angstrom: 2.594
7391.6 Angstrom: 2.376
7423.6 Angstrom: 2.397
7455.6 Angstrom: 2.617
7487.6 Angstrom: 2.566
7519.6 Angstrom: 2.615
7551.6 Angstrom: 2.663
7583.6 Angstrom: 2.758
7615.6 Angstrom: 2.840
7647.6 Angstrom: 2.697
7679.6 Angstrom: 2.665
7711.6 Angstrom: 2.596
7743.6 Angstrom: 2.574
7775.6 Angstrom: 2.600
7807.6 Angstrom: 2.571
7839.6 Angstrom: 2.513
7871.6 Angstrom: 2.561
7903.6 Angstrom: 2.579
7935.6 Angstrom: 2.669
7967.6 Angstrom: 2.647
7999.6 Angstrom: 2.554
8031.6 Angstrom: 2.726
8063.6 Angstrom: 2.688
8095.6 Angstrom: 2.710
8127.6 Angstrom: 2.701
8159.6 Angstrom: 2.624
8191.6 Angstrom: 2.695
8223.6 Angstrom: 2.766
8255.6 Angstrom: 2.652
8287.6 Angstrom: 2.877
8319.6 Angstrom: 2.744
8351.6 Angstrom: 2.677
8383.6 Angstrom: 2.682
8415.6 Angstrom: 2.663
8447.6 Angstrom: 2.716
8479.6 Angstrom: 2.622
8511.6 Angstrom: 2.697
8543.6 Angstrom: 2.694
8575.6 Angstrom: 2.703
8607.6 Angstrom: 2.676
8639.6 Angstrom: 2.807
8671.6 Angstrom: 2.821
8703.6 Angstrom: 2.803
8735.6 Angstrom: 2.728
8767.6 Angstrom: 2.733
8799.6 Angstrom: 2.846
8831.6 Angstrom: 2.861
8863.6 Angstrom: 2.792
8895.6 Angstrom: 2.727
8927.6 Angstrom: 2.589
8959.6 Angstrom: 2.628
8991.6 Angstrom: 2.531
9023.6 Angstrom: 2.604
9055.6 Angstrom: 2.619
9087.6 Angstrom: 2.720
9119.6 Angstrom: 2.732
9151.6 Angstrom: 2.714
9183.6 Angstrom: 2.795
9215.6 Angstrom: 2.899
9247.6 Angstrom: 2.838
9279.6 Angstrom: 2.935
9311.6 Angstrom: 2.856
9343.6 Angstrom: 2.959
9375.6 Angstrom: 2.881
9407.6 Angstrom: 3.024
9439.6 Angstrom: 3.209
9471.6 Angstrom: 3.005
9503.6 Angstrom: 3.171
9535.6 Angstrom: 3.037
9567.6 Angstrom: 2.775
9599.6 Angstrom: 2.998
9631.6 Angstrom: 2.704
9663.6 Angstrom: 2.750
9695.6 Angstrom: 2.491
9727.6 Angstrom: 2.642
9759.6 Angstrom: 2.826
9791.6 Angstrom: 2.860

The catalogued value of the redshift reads 0.26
